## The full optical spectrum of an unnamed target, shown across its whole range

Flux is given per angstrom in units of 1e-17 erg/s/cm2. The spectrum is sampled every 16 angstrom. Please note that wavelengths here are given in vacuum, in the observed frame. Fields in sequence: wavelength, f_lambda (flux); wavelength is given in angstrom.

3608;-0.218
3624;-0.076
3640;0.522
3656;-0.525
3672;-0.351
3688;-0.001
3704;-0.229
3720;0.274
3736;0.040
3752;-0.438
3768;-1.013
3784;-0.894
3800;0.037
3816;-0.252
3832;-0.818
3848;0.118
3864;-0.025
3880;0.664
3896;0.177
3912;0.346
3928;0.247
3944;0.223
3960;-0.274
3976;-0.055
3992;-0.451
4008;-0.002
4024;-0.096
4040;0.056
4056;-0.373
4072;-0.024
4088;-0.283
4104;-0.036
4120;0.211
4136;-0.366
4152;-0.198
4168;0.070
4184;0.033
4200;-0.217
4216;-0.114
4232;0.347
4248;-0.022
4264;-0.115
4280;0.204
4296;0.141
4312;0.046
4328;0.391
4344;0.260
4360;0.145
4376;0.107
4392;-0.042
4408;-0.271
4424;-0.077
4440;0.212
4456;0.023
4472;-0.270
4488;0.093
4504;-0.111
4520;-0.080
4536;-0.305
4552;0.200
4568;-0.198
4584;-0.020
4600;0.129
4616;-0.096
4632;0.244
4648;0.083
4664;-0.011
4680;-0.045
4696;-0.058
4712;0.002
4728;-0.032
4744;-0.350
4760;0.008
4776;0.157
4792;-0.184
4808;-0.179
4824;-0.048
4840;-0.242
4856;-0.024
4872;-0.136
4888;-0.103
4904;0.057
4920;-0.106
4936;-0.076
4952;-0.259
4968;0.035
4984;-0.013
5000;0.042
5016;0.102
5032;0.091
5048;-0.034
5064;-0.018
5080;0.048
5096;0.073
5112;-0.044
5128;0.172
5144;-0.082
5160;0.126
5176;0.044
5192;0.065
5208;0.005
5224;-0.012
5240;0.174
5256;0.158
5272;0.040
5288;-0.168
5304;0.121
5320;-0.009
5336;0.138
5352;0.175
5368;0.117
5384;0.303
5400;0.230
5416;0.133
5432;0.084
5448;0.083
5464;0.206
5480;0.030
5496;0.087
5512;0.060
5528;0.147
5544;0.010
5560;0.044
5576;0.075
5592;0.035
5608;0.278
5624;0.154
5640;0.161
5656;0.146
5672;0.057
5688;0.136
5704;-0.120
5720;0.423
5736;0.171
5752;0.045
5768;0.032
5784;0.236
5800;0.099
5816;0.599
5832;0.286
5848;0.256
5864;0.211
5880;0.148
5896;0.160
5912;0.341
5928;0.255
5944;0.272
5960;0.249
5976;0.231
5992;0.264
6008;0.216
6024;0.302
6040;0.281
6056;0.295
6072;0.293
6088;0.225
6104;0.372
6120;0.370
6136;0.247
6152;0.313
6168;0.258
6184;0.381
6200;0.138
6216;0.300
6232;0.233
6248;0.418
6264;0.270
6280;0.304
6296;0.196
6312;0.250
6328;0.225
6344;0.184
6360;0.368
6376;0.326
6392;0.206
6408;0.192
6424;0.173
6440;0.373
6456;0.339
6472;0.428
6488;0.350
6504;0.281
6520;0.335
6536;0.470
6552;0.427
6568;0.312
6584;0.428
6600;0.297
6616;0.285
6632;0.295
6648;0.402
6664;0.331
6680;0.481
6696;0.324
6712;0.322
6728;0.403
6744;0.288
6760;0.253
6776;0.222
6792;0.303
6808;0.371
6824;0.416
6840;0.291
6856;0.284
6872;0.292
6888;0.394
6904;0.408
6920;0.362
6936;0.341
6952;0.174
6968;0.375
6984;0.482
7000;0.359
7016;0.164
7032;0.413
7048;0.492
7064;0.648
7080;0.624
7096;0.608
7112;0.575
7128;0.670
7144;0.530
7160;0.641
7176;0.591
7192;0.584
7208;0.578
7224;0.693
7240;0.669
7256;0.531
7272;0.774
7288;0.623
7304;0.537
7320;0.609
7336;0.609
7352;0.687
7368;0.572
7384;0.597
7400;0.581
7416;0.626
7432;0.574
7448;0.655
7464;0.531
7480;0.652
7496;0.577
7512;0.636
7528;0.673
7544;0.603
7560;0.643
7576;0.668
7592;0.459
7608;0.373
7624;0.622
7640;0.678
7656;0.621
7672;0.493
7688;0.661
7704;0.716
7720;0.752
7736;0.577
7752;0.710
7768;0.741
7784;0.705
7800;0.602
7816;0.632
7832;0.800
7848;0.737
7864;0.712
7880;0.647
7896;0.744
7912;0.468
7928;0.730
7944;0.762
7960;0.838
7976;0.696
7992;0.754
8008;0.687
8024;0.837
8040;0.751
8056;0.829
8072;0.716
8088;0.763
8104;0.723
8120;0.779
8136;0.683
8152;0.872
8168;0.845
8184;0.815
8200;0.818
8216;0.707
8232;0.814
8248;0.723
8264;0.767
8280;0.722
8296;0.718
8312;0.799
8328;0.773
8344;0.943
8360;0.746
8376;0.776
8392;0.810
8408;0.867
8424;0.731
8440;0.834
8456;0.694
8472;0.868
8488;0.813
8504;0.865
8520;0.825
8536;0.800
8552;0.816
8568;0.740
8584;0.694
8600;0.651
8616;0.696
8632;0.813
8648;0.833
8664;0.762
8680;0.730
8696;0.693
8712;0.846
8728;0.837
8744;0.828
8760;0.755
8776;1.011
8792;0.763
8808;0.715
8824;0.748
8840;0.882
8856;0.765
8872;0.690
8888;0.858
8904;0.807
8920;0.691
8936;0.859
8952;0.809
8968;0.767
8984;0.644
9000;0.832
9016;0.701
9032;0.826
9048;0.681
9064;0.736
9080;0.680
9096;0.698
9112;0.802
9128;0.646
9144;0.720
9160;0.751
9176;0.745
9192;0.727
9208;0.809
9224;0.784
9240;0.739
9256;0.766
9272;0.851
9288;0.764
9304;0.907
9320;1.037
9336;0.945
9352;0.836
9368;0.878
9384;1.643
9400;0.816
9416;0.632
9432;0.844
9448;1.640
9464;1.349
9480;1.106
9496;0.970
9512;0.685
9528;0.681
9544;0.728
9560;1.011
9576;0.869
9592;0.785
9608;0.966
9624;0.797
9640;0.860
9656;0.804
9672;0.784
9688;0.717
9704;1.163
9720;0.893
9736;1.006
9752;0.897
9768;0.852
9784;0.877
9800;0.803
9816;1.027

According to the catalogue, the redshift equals 0.766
